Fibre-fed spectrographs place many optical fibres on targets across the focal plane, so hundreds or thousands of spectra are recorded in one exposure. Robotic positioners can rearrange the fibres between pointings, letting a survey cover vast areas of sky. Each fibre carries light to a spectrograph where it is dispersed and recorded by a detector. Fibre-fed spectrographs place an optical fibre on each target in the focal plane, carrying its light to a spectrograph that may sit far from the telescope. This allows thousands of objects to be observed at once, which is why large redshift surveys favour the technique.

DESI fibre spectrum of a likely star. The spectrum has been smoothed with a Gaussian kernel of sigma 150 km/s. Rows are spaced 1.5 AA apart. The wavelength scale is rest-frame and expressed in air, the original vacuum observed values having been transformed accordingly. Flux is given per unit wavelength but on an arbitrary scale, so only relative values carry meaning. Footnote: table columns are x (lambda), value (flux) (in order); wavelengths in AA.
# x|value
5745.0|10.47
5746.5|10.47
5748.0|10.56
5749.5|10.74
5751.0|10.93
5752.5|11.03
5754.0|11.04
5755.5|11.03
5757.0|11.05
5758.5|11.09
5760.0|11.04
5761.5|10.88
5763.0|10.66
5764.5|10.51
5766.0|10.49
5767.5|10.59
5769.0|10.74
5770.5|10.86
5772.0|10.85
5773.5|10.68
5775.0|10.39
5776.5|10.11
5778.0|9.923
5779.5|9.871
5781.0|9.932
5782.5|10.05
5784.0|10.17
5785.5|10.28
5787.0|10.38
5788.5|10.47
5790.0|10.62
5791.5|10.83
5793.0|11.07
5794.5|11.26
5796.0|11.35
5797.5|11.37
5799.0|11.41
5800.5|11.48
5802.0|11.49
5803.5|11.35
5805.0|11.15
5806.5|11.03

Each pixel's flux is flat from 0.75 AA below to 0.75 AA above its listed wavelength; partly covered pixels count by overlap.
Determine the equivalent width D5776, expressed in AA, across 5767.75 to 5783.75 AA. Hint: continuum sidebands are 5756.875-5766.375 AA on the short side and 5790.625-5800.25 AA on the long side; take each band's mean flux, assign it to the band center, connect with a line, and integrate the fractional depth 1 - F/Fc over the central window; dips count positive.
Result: 0.9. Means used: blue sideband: 10.8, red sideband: 11.2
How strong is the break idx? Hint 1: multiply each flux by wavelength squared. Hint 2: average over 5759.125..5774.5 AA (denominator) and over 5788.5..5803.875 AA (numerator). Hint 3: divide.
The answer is 1.05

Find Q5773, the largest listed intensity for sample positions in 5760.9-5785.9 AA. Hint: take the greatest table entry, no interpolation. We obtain 10.88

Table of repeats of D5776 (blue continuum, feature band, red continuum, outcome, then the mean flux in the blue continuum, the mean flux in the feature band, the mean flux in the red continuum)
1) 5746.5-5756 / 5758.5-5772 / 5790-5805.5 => 0.3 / 10.9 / 10.7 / 11.2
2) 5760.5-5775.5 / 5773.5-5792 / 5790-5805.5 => 1.2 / 10.7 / 10.3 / 11.2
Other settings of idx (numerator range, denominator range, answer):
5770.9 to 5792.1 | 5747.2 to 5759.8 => 0.95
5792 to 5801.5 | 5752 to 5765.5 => 1.05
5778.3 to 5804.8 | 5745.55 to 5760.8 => 1.00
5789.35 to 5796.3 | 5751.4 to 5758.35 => 1.01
